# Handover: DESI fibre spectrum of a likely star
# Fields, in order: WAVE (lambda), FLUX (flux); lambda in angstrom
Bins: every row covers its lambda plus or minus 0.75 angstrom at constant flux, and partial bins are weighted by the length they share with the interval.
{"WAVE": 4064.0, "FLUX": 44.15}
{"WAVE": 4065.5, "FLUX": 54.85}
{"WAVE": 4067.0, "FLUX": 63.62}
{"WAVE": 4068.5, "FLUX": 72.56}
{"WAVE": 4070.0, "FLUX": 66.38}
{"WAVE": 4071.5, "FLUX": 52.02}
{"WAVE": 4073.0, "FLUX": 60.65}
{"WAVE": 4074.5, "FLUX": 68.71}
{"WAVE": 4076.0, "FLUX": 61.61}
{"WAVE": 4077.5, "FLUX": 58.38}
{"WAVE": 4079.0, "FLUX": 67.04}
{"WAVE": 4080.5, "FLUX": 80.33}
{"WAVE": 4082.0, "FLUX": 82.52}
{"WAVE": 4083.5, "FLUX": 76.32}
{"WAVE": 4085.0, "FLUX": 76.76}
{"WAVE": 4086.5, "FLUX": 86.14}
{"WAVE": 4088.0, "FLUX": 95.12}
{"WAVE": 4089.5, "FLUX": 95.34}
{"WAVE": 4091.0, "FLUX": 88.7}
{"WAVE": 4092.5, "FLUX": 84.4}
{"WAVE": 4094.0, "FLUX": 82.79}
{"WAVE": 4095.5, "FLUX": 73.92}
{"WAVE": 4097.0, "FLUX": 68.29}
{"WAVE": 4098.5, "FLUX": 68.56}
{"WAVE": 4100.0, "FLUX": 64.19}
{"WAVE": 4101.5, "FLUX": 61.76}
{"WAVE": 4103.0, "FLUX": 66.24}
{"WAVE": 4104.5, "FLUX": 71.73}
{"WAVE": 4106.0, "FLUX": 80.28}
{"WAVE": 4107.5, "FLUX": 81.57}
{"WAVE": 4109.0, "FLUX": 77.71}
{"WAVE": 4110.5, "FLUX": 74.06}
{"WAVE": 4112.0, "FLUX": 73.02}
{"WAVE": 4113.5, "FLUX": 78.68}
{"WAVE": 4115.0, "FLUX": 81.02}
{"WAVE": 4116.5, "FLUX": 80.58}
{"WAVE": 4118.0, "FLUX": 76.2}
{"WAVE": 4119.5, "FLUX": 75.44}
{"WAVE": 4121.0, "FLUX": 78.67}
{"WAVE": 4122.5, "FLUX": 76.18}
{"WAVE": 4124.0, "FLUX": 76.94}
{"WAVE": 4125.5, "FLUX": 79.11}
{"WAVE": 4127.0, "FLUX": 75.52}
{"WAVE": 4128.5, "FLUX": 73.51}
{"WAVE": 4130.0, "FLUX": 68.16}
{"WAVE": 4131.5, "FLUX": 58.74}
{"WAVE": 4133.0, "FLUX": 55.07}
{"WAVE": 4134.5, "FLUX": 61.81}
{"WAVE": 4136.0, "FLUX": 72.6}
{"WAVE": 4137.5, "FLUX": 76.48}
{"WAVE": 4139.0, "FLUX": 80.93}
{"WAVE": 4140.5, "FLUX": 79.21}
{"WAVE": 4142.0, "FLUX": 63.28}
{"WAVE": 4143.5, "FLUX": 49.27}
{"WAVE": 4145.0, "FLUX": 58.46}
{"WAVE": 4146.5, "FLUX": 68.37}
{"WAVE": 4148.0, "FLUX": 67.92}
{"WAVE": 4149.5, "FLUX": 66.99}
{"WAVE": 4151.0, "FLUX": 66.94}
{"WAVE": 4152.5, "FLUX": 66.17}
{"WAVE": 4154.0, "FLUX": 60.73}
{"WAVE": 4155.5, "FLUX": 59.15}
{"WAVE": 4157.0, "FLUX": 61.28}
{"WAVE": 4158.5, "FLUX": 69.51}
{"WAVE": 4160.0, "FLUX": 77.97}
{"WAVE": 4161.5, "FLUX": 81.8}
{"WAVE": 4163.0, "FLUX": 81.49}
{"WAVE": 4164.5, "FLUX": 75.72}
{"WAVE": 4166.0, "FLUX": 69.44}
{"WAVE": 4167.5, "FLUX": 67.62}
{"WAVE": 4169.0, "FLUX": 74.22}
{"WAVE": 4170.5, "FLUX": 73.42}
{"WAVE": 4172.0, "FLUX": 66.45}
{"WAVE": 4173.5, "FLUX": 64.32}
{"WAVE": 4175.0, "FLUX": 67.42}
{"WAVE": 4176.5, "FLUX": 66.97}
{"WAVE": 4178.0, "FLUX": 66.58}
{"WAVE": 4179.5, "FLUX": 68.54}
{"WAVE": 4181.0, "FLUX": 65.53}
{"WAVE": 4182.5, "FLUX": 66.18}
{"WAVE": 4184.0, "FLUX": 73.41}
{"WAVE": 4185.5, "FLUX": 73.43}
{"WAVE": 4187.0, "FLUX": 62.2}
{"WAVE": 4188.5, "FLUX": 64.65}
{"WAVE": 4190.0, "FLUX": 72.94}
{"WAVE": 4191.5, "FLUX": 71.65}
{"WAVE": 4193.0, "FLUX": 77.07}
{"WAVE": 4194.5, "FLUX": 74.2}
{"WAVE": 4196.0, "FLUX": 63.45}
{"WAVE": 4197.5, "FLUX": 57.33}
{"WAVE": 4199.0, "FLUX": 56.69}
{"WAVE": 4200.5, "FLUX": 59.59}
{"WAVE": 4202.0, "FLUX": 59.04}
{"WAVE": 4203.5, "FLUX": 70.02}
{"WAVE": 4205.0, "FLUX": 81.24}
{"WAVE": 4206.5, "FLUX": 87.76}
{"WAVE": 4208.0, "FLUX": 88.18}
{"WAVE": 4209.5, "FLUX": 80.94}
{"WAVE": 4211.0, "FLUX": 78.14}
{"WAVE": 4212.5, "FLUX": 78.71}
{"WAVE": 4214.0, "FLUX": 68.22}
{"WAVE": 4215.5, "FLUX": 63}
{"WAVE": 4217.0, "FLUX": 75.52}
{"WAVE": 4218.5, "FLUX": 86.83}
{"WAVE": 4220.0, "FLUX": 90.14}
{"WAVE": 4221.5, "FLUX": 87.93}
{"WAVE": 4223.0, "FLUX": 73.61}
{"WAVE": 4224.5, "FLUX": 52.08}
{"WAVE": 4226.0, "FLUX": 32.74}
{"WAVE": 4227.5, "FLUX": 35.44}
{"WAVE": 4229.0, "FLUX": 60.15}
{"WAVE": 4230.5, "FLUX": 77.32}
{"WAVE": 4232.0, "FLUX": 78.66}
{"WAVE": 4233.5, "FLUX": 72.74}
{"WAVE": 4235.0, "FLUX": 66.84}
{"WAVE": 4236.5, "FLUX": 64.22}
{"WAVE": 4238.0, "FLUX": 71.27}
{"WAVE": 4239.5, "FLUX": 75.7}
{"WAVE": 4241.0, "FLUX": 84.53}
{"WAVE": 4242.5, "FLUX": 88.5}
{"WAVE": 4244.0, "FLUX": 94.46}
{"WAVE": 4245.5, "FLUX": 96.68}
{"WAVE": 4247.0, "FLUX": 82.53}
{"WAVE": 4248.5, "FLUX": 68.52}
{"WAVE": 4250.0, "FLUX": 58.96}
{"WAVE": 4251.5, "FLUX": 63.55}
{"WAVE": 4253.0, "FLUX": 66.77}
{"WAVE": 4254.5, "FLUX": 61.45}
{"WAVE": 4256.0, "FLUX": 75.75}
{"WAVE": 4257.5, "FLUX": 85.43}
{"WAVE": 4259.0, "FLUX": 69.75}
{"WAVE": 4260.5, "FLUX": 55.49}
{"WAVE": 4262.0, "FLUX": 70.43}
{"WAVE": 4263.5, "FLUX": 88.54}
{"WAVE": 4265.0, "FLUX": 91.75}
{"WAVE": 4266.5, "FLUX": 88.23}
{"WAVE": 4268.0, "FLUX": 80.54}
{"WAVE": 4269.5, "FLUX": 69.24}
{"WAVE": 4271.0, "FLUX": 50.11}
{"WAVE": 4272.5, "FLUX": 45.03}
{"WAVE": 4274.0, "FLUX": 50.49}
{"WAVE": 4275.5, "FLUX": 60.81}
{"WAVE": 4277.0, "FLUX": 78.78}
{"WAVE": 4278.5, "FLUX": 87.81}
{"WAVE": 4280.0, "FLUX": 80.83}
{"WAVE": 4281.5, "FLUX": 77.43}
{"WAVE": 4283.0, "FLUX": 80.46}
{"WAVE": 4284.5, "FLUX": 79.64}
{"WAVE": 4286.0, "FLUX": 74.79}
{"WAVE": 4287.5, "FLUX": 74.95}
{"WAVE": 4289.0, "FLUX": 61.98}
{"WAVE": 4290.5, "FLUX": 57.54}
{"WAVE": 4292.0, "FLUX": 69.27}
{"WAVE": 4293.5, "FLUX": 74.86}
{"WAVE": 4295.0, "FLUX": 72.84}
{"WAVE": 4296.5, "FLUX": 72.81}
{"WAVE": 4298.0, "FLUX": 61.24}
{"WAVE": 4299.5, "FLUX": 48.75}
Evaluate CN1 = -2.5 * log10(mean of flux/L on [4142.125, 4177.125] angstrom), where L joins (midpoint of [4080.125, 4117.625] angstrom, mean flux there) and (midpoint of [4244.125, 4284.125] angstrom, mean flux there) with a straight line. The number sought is 0.13 mag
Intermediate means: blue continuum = 78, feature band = 67.8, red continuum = 72.9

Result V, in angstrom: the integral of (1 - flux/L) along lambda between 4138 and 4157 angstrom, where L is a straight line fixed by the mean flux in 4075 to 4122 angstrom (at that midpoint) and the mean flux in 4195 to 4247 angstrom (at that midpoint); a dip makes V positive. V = 2.34 angstrom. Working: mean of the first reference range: 76.3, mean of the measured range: 65.6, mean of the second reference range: 72.4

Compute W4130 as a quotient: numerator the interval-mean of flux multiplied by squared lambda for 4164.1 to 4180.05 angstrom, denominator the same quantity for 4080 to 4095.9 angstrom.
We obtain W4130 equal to 0.85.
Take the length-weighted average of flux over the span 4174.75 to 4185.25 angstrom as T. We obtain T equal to 68.1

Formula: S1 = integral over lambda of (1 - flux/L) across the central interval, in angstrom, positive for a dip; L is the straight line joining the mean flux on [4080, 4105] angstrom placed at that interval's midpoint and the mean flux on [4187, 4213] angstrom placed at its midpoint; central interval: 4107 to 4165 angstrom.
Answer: 3.0 angstrom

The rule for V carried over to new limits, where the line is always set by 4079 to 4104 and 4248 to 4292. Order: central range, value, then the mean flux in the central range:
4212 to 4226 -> 0.0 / 72.8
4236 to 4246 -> -1.4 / 82.3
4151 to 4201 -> 4.1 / 68.4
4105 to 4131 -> 0.0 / 76.6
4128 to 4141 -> 1.2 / 69.4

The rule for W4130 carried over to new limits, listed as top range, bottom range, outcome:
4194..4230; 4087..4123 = 0.94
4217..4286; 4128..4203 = 1.12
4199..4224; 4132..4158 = 1.20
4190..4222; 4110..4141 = 1.04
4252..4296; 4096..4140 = 1.06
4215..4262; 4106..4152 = 1.05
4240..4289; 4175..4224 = 1.06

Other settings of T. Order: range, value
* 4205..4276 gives 72.3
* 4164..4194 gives 69.4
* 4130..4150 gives 66.2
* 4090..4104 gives 73.6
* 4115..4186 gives 70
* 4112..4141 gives 73.9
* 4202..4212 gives 79.3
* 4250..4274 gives 69.8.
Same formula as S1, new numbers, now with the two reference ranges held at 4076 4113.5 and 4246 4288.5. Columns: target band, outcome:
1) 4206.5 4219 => -0.8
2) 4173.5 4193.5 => 1.5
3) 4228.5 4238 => 0.3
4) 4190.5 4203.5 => 1.5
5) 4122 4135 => 1.0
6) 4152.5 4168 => 0.9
